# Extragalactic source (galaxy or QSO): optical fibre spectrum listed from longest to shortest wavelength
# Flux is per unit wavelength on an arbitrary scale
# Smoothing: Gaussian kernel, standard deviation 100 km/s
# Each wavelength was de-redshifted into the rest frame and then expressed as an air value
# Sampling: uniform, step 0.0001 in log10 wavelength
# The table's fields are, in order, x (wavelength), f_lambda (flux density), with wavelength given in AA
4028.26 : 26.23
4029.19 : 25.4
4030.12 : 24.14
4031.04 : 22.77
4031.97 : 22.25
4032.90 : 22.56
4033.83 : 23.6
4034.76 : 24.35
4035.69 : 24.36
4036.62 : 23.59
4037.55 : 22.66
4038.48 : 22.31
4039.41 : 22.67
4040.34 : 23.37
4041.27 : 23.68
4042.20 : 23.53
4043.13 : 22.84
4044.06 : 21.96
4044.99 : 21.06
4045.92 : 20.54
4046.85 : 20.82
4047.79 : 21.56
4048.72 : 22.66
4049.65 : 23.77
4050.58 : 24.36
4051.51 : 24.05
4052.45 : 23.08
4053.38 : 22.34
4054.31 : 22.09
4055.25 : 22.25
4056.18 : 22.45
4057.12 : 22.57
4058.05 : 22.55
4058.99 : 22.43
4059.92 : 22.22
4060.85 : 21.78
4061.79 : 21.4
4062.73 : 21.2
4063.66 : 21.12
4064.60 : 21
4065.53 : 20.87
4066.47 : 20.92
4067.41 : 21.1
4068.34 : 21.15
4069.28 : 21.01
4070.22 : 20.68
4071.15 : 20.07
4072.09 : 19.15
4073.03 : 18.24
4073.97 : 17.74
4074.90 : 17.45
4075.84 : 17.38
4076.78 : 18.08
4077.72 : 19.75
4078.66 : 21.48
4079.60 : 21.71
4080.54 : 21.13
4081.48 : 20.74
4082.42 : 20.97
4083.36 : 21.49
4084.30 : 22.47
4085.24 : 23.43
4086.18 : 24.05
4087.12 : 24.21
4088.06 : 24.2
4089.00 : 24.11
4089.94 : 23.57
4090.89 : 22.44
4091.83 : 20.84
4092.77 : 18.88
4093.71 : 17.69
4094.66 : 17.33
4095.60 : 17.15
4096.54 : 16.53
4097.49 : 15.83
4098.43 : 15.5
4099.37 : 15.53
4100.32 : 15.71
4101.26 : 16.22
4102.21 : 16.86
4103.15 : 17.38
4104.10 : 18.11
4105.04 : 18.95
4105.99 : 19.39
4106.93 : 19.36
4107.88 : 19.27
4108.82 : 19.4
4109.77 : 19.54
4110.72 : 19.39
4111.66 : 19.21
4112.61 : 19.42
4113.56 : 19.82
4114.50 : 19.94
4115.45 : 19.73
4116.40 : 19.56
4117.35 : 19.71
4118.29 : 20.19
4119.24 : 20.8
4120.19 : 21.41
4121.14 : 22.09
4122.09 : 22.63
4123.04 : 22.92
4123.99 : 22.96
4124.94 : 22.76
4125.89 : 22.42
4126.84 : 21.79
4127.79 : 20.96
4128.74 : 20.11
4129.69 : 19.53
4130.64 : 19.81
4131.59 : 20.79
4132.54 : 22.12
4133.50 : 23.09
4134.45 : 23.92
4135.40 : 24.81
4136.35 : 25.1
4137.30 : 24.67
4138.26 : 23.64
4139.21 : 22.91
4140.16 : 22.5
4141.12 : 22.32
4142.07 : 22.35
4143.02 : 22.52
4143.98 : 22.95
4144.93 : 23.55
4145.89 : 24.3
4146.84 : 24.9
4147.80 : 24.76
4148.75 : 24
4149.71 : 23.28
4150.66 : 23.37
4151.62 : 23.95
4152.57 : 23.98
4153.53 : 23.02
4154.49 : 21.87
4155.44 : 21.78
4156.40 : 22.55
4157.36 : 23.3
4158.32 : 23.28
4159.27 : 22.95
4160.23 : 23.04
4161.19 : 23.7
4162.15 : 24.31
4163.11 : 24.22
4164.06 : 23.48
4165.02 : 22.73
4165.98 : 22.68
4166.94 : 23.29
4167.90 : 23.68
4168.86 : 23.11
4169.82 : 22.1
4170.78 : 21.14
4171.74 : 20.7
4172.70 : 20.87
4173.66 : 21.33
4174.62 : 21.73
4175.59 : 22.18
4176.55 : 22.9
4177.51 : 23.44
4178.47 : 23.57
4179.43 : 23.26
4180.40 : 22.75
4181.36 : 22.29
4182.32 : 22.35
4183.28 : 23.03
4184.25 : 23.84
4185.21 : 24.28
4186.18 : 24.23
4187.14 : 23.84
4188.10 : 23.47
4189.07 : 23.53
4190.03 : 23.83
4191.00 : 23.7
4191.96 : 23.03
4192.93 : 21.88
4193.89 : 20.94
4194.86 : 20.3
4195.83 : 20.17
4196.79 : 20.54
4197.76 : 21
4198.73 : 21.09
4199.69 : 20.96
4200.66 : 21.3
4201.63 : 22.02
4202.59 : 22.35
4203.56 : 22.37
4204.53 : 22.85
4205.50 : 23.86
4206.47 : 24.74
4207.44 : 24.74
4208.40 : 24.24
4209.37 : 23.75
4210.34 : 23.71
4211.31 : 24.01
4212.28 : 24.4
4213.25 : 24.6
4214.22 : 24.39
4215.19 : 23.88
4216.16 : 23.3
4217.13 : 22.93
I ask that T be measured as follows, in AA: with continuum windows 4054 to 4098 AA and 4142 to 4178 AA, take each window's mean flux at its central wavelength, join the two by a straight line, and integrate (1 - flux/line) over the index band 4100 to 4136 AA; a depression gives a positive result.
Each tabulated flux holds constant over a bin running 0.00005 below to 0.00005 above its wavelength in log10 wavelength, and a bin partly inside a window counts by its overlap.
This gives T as 2.53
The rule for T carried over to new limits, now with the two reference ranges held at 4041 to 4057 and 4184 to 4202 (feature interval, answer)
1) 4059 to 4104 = 4.9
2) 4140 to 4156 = -0.6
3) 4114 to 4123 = 0.7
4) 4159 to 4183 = -0.4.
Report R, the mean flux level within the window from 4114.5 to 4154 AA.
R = 22.5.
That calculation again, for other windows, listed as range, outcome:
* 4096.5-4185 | 21.7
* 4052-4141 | 20.7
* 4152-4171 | 23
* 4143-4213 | 22.9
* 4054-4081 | 20.7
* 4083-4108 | 19.5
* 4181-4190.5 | 23.5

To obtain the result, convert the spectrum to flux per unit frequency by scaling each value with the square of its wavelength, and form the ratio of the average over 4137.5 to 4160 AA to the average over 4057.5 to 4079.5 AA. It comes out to 1.2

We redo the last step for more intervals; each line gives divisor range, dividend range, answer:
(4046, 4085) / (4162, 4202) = 1.12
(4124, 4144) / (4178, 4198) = 1.04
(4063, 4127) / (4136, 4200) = 1.18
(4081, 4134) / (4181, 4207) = 1.16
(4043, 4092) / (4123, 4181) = 1.10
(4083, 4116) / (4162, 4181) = 1.20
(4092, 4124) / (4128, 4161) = 1.24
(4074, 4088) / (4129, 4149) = 1.13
